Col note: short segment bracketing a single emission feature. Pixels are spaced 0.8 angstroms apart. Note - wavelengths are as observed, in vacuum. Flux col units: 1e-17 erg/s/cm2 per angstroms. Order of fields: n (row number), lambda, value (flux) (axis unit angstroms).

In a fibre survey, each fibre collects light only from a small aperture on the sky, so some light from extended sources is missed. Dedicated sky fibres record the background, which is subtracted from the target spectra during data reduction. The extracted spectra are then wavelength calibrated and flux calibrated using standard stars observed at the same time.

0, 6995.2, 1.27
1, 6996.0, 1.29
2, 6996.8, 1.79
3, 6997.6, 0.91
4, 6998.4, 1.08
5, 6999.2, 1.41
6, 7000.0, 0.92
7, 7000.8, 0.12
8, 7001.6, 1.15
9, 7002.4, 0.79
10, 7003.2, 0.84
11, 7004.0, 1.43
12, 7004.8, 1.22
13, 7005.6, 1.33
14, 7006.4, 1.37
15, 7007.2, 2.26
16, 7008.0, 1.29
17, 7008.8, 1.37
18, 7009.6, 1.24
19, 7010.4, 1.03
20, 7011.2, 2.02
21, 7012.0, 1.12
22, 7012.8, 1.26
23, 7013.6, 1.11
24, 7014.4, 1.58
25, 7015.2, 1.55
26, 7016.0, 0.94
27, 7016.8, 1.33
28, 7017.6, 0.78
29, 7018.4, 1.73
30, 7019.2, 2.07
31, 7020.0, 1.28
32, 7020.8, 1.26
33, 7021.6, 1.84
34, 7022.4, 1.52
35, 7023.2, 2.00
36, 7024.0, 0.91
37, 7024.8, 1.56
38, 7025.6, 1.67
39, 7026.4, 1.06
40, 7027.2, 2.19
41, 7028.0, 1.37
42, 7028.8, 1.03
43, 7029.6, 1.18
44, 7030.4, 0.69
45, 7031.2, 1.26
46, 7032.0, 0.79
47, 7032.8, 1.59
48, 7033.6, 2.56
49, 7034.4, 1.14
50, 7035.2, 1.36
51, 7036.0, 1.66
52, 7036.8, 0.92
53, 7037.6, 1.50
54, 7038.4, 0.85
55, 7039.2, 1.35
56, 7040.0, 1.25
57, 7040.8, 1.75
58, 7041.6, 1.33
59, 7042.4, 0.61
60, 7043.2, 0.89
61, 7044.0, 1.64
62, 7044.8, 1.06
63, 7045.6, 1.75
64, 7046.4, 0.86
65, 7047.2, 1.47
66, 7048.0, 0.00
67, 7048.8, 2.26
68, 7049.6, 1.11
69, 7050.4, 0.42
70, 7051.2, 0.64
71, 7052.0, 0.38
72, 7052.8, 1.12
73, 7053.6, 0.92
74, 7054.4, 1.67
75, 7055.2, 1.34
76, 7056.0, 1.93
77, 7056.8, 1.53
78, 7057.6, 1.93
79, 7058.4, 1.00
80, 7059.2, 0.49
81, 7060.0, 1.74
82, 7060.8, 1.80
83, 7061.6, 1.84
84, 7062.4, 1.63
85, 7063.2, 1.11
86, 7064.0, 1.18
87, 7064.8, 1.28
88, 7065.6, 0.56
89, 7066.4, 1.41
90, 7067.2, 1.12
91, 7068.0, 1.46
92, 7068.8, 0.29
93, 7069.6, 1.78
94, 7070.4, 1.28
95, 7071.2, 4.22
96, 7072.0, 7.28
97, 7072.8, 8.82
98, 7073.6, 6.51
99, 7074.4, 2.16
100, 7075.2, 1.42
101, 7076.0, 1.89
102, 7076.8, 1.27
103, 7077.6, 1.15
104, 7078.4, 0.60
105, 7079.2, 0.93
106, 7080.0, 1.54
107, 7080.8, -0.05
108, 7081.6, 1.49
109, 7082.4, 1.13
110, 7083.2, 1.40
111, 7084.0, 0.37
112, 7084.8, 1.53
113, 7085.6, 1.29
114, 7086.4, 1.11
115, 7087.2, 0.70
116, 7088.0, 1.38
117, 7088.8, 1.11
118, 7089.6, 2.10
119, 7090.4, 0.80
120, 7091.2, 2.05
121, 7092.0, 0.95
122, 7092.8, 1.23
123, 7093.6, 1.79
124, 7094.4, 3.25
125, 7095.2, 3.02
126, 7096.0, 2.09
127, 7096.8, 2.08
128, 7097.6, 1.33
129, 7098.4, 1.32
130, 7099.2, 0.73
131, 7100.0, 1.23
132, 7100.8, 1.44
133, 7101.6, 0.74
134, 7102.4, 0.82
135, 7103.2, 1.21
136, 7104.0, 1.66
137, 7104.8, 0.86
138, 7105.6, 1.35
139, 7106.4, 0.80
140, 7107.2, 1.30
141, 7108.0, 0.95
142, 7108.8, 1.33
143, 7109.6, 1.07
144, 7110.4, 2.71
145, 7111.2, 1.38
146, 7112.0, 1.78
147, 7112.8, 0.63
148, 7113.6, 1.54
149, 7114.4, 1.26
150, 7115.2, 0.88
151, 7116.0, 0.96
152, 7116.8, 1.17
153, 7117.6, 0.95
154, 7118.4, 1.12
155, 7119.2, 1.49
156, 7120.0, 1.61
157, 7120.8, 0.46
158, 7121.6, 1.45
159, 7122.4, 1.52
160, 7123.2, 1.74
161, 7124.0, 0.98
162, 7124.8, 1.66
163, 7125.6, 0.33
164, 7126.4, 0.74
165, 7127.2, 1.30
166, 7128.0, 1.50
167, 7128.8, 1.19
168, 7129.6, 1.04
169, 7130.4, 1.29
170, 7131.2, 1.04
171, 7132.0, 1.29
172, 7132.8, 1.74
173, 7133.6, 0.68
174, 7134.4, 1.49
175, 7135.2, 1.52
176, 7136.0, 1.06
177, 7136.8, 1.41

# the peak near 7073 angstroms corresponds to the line H-alpha 6563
